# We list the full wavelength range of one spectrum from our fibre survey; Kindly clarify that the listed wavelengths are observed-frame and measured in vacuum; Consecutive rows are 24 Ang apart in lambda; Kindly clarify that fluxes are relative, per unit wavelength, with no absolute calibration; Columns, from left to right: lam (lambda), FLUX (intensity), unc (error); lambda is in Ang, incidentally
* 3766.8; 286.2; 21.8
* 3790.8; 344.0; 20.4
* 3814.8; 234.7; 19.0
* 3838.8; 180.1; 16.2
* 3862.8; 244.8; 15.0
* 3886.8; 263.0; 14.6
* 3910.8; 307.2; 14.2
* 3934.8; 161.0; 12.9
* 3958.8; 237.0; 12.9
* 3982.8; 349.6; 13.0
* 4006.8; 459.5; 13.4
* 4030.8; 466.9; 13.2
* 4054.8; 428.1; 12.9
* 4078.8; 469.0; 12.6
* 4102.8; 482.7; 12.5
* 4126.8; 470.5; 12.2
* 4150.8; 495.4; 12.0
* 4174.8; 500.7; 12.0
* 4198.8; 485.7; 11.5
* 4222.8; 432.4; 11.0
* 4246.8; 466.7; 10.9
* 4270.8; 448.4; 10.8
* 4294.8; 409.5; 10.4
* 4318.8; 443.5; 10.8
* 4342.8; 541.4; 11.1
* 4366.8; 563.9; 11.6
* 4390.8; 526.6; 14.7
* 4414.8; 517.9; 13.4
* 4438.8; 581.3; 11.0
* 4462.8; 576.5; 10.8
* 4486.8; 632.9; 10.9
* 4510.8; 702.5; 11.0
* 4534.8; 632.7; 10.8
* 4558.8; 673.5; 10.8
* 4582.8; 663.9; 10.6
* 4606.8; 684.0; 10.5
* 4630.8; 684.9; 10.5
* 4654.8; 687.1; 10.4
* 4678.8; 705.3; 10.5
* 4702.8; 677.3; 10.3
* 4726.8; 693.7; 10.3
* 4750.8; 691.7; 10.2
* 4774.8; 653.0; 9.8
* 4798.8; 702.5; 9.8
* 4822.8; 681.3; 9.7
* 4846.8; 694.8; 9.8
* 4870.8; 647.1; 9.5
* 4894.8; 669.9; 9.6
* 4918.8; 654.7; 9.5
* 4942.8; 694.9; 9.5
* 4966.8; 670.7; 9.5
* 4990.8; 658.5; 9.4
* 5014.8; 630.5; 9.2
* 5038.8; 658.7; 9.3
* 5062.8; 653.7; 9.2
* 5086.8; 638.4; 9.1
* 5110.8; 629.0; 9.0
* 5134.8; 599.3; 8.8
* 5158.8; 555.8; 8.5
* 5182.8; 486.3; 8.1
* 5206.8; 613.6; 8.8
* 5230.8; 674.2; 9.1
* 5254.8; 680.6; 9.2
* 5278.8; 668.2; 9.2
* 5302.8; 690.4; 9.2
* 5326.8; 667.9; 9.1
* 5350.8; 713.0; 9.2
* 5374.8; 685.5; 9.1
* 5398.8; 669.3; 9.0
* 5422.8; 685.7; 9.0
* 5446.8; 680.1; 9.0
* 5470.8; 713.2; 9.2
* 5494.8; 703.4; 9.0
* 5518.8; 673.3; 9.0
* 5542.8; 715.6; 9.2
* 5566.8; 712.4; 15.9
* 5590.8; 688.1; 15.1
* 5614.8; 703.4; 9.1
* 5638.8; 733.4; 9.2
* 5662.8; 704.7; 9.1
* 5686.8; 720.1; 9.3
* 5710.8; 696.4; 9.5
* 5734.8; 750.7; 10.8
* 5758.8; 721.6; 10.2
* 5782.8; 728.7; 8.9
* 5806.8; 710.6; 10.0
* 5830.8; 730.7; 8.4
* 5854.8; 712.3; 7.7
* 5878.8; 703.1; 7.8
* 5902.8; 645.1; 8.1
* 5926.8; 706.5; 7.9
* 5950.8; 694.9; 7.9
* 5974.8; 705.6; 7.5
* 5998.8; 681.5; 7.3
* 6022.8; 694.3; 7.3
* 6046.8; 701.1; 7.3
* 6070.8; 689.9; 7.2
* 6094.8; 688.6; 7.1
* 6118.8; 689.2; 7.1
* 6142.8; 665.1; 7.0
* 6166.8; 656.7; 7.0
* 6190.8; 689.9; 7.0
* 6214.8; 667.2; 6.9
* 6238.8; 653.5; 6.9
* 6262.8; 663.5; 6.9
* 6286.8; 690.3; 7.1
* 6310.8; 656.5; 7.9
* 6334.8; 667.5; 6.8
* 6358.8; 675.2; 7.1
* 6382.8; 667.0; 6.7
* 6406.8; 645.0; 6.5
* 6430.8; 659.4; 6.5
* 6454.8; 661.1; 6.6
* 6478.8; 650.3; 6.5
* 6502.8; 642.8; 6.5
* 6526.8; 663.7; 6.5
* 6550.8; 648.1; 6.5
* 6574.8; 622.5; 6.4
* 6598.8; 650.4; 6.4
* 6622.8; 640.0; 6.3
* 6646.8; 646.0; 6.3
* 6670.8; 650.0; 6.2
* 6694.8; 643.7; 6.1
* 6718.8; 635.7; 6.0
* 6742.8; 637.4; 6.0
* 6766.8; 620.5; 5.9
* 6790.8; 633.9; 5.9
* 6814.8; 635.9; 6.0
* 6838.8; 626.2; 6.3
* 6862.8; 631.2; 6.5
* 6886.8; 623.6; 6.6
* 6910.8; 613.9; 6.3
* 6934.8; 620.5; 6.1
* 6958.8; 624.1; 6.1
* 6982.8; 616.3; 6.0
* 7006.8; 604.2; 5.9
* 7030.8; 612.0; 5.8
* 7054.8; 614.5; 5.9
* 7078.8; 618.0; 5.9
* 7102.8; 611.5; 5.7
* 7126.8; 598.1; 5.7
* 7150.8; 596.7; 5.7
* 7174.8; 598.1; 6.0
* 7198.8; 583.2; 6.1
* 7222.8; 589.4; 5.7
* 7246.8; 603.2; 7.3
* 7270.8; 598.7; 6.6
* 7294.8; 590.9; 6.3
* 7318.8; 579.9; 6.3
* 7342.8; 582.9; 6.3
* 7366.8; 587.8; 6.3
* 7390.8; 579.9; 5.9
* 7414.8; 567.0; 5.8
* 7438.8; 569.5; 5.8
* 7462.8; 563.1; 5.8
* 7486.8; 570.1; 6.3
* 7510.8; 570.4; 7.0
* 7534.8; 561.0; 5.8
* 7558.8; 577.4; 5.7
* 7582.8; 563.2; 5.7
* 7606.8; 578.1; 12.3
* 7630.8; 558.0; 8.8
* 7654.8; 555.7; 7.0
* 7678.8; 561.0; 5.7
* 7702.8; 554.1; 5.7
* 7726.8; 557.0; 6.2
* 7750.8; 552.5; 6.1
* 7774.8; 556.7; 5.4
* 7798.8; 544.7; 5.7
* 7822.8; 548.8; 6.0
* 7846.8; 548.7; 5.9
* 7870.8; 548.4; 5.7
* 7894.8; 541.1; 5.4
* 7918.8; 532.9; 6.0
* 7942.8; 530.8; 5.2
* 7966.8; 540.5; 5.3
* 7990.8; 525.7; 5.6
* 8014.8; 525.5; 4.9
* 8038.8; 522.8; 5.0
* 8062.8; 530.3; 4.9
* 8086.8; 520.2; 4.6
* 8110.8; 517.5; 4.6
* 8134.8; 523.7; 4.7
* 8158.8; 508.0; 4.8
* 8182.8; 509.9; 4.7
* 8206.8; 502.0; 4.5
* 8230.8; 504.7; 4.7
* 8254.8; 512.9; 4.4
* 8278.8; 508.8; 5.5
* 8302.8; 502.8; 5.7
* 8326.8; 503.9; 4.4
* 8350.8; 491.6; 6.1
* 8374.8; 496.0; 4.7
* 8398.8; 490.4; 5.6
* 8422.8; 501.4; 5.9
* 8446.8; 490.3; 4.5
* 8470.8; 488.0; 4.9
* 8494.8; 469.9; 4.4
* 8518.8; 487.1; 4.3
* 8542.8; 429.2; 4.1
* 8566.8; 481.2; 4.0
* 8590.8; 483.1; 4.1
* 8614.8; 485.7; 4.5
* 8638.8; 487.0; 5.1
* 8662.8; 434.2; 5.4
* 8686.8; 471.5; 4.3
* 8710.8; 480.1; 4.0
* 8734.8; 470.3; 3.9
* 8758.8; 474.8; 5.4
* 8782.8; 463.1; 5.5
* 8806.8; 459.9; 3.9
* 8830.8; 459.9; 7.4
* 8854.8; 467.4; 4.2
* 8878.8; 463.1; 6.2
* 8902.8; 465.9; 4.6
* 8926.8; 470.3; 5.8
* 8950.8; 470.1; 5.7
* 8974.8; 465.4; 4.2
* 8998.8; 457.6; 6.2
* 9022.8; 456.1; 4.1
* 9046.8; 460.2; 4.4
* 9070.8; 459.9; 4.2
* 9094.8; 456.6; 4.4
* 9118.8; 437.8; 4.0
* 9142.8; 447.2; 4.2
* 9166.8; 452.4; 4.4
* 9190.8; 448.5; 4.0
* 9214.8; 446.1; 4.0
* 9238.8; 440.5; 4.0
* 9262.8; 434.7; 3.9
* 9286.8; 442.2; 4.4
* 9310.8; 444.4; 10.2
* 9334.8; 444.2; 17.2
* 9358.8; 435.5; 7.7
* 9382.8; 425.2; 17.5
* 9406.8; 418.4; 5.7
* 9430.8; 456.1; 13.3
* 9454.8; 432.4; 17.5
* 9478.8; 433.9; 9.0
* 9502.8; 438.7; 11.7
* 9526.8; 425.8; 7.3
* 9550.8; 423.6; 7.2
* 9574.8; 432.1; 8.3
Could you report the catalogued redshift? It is 0.00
